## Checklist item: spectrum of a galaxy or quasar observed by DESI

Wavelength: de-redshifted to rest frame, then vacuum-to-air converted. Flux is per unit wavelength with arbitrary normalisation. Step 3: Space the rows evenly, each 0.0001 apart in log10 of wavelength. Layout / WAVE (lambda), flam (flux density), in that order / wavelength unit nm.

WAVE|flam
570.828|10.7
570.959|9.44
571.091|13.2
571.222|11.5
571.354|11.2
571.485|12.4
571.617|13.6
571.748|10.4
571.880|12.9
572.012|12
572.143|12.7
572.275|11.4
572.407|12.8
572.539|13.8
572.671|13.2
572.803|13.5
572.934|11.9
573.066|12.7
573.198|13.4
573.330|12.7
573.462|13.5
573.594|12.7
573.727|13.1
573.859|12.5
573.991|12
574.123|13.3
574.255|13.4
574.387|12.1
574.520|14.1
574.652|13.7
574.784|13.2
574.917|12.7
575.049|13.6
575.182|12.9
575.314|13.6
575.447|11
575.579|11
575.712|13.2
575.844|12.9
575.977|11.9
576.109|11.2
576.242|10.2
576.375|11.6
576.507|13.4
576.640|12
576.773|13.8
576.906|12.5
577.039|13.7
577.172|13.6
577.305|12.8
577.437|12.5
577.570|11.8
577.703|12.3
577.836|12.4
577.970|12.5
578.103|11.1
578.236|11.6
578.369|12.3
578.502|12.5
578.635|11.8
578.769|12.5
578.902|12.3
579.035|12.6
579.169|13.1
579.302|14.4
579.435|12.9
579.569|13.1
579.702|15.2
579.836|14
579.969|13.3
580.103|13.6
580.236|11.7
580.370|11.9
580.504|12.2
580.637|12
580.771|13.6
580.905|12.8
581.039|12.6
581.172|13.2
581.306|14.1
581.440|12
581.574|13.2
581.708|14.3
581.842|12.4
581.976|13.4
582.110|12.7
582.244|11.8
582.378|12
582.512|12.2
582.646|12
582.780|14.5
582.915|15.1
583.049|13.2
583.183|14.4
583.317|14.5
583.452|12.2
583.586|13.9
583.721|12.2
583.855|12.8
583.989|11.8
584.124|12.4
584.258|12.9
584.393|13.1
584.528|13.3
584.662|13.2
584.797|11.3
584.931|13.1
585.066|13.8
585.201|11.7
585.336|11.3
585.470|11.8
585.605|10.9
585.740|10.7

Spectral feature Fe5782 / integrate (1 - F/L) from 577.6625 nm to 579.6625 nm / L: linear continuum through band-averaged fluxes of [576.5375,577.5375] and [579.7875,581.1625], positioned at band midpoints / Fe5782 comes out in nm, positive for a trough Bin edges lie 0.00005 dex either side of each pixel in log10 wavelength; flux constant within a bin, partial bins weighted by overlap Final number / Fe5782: 0.05 nm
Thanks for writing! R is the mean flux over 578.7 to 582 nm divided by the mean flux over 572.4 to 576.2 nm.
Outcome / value 1.02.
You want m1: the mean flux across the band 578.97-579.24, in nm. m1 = 12.9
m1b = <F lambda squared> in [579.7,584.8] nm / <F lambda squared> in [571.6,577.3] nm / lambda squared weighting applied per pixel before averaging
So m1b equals 1.05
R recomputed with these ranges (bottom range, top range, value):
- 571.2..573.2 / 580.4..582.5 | 1.03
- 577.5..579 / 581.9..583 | 1.07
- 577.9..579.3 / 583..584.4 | 1.06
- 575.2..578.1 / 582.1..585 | 1.05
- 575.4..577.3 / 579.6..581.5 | 1.06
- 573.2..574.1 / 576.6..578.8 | 0.97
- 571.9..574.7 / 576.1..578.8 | 0.96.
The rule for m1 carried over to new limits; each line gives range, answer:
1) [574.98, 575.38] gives 13.4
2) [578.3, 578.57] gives 12.4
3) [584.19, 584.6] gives 13.1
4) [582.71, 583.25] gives 14.3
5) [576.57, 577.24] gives 13.1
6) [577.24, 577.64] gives 12.4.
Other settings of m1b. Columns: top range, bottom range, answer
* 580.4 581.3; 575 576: 1.04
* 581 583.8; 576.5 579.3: 1.06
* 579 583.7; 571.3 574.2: 1.07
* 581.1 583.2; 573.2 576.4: 1.07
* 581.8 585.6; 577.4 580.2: 1.02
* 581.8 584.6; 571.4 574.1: 1.06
